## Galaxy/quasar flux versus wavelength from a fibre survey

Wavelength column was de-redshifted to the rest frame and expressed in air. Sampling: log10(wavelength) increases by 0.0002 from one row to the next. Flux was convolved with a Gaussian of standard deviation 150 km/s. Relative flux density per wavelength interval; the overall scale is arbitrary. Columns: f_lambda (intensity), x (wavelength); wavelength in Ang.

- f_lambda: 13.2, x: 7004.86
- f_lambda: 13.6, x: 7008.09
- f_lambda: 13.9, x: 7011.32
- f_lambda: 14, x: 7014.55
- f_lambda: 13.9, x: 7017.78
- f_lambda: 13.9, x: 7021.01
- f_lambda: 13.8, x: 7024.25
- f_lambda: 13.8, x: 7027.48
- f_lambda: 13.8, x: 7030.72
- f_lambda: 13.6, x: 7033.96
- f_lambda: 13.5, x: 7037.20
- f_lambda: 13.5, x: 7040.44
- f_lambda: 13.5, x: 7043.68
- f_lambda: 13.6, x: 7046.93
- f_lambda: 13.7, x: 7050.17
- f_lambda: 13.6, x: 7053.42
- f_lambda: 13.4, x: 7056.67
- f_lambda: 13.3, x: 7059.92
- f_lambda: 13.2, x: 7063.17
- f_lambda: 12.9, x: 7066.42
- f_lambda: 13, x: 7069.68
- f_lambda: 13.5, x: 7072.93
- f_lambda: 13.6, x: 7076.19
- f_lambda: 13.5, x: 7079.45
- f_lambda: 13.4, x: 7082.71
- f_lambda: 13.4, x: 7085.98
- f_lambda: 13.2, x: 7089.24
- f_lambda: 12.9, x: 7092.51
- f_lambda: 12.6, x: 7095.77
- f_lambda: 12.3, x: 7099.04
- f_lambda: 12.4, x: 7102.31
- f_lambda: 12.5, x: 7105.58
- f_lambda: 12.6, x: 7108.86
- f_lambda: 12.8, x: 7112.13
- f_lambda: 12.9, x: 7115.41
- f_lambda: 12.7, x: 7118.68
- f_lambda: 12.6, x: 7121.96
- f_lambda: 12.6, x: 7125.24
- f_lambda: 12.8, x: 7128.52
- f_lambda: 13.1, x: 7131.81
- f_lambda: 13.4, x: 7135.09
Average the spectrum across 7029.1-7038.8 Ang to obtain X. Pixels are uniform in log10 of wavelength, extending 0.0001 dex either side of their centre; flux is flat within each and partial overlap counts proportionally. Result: 13.6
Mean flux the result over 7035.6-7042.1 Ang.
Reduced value 13.5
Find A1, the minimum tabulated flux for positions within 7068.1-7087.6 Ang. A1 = 13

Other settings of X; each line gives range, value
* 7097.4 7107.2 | 12.4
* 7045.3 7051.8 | 13.6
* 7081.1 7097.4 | 13.1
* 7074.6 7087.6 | 13.5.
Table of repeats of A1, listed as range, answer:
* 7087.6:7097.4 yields 12.6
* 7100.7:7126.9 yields 12.4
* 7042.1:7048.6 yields 13.5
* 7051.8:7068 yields 12.9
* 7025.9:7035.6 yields 13.6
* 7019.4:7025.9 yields 13.8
